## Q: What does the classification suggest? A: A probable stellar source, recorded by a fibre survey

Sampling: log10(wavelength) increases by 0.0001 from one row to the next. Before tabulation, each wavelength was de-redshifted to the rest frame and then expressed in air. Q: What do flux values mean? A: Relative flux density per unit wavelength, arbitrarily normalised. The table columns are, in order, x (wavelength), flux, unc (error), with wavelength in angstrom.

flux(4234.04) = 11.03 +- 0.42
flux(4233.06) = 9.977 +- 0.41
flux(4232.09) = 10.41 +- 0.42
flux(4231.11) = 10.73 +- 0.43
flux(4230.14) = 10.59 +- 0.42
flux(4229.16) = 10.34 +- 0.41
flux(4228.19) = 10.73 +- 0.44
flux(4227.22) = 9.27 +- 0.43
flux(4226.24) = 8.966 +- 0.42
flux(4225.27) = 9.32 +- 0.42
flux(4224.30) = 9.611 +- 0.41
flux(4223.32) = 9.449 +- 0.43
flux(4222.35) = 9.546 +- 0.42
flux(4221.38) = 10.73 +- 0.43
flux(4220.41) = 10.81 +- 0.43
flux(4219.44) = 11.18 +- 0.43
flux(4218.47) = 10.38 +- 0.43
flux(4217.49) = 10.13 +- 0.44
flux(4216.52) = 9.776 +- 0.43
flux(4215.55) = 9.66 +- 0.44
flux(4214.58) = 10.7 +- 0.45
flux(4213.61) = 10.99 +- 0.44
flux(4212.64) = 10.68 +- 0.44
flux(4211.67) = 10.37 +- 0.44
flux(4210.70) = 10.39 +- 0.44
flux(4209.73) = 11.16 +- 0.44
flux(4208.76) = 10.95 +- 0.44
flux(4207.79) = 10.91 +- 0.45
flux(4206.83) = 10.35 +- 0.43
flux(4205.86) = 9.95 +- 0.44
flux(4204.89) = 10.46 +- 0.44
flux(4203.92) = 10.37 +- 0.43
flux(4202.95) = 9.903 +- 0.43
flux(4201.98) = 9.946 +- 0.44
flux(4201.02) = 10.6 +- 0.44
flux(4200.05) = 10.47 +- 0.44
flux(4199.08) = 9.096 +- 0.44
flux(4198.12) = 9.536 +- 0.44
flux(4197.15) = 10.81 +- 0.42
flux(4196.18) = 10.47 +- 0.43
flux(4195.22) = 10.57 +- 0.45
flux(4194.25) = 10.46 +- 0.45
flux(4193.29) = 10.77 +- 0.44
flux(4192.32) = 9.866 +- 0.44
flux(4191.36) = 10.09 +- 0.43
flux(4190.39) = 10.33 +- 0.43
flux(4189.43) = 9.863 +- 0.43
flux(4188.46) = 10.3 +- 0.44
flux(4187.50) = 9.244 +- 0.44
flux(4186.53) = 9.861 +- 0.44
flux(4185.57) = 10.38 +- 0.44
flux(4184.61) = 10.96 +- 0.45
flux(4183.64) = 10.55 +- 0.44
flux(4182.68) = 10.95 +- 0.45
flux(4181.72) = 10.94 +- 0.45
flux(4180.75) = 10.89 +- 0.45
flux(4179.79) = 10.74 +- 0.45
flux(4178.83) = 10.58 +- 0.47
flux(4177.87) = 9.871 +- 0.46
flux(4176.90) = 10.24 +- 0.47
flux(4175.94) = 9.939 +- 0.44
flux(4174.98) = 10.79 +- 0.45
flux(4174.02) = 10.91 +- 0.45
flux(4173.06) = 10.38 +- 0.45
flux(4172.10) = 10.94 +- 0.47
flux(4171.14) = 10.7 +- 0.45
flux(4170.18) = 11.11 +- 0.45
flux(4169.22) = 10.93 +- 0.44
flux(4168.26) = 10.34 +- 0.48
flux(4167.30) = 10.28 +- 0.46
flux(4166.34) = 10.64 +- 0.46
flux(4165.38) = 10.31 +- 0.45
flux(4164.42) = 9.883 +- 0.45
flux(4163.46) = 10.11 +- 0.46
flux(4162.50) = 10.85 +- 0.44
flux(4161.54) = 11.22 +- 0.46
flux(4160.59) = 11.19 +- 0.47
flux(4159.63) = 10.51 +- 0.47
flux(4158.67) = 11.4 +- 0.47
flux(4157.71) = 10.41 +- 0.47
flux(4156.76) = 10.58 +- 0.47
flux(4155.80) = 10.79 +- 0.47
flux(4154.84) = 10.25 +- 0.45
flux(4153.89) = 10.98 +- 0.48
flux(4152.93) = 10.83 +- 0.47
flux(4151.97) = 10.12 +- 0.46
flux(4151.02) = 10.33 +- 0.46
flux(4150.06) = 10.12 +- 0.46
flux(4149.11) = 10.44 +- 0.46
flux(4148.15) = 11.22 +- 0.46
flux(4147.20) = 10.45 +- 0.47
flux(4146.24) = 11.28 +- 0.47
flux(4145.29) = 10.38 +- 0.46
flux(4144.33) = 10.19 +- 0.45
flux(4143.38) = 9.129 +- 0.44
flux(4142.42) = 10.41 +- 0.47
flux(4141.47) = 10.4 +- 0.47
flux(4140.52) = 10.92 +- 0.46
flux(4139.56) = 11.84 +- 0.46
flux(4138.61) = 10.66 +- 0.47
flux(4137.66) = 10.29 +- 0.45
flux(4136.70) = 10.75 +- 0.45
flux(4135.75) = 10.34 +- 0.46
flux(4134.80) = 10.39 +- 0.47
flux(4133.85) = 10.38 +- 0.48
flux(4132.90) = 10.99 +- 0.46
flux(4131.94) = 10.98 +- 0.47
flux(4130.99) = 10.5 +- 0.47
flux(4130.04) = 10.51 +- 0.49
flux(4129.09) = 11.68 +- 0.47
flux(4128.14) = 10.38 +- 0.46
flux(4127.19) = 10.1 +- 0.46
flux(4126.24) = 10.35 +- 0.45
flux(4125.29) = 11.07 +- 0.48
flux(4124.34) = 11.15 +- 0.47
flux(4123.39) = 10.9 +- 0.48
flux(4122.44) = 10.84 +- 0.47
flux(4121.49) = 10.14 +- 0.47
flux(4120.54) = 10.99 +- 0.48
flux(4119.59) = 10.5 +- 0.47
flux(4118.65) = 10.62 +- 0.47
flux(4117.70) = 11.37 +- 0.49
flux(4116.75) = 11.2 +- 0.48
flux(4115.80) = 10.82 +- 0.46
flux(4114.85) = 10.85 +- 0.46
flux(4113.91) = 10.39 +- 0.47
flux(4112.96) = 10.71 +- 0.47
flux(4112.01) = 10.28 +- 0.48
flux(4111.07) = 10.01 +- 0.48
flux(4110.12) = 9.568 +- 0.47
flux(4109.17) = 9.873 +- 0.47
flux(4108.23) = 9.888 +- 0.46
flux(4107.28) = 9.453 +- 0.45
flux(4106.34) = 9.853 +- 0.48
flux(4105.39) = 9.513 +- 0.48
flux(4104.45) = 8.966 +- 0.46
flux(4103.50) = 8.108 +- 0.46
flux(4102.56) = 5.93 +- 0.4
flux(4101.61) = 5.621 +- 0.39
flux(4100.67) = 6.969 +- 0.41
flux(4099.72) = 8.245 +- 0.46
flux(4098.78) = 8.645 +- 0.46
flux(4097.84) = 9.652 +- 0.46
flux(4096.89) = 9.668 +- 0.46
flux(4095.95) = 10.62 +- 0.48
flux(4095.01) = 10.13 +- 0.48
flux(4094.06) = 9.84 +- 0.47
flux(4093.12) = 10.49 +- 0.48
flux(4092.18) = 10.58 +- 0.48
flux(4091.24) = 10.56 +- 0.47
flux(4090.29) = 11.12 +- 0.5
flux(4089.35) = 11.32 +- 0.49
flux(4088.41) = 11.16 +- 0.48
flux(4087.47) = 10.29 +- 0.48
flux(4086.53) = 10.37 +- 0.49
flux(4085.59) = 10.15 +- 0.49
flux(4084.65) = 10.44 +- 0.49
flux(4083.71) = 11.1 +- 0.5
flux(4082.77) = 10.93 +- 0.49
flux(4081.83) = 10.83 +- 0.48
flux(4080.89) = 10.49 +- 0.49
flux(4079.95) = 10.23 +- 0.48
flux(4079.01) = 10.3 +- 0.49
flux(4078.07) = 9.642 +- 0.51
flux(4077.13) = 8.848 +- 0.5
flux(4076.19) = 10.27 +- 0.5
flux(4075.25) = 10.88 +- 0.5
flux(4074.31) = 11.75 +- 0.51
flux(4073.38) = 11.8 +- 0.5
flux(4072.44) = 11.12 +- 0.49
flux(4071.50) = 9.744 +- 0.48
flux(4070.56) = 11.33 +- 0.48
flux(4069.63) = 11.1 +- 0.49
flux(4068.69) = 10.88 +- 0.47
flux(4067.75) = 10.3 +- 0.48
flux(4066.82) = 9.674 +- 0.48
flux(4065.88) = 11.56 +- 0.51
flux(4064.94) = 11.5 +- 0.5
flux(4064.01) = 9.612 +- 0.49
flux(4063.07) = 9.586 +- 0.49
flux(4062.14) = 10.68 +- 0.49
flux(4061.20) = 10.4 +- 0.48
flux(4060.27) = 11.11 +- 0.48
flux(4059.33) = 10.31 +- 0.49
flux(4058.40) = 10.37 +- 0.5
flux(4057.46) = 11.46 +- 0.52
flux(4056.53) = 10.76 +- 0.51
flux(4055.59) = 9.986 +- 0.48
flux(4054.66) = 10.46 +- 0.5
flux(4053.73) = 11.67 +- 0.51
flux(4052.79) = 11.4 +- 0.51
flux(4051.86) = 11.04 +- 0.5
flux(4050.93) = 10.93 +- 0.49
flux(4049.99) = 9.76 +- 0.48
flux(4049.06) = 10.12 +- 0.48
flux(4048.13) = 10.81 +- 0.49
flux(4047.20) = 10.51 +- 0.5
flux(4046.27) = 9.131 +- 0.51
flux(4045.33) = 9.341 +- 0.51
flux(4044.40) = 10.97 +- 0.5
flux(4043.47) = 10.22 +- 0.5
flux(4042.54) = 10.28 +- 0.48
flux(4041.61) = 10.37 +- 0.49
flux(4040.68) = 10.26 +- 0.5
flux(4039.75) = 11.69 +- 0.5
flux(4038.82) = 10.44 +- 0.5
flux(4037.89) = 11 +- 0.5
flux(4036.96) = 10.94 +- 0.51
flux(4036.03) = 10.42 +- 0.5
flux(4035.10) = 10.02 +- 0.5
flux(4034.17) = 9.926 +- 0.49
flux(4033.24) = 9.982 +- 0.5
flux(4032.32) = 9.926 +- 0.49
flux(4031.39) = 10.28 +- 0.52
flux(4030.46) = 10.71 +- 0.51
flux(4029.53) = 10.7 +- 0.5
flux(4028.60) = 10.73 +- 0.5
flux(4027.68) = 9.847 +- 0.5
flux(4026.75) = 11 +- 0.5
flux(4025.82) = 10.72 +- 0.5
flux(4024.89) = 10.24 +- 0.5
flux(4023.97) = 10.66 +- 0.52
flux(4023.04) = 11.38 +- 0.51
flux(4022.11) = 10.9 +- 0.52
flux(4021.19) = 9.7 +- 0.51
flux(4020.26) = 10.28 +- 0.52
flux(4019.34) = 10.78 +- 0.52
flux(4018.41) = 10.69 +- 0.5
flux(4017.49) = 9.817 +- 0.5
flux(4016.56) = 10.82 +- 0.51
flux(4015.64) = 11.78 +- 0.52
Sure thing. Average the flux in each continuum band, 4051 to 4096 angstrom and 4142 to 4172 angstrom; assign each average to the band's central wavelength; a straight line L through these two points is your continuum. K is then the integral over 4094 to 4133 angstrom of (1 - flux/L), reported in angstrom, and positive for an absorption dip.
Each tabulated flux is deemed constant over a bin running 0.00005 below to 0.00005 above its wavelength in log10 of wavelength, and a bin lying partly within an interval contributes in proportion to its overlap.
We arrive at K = 2.41 angstrom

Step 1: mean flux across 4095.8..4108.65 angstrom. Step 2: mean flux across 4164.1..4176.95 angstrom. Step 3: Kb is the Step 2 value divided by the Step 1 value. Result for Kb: 1.2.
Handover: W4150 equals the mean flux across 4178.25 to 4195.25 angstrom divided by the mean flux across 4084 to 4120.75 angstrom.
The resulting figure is 1.05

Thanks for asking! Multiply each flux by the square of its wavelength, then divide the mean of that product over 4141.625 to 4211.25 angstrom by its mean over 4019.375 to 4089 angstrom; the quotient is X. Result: 1.1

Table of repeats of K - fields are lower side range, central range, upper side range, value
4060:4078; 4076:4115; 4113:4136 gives 3.2 angstrom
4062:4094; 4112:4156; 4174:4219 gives -0.7 angstrom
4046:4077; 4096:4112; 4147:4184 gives 2.7 angstrom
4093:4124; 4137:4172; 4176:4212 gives -1.9 angstrom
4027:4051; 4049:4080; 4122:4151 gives -0.6 angstrom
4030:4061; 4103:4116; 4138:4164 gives 0.9 angstrom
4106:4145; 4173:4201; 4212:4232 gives -0.1 angstrom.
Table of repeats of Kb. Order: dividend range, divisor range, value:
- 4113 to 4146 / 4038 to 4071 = 1.01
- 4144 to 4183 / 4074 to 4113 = 1.08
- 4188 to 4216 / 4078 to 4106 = 1.06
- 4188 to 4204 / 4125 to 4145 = 0.96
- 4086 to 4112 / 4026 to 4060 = 0.91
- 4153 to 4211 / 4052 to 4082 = 0.99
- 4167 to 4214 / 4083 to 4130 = 1.04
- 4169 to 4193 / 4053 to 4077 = 0.98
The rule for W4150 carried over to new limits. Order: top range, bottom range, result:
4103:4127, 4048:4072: 0.97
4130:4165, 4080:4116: 1.08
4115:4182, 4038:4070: 1.01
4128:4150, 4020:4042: 1.01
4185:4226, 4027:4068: 0.98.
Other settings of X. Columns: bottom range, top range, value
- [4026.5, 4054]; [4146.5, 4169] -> 1.07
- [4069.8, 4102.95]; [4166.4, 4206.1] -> 1.08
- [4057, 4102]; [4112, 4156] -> 1.06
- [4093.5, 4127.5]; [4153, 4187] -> 1.11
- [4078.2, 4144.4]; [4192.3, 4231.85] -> 1.06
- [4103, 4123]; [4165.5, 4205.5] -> 1.06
